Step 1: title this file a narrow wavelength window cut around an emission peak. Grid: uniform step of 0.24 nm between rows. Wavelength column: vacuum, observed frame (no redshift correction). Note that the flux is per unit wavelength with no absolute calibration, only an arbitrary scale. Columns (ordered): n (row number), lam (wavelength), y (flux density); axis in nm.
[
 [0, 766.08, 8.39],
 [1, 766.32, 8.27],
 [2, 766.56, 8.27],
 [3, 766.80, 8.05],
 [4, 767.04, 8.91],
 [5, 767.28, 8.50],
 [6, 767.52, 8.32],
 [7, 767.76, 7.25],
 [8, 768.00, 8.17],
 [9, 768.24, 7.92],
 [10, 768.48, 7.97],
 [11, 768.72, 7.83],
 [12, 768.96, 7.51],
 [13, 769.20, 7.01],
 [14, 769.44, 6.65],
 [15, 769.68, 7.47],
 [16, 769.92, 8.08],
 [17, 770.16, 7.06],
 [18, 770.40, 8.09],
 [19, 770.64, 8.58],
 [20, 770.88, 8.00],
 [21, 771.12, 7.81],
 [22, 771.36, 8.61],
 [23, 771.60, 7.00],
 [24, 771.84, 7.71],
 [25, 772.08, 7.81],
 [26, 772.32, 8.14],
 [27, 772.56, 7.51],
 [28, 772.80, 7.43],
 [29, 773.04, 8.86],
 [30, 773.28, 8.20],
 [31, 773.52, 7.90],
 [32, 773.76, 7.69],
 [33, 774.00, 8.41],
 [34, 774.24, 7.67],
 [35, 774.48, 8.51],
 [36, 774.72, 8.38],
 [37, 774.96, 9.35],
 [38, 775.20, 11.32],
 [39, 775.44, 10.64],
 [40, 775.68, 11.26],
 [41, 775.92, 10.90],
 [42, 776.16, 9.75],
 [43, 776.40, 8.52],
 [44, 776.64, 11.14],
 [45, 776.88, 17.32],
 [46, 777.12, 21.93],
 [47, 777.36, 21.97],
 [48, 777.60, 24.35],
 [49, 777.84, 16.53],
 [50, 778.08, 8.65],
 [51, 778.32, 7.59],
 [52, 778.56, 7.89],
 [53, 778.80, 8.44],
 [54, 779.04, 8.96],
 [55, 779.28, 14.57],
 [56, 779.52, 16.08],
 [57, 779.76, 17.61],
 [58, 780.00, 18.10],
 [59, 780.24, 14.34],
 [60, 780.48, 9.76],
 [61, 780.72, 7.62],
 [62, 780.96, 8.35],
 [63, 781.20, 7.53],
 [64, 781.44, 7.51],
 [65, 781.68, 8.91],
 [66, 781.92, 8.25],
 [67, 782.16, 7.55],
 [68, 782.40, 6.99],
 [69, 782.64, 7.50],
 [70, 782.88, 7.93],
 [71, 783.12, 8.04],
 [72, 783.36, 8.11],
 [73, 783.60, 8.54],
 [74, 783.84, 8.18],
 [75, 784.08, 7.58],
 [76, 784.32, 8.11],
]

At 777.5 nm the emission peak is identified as H-alpha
